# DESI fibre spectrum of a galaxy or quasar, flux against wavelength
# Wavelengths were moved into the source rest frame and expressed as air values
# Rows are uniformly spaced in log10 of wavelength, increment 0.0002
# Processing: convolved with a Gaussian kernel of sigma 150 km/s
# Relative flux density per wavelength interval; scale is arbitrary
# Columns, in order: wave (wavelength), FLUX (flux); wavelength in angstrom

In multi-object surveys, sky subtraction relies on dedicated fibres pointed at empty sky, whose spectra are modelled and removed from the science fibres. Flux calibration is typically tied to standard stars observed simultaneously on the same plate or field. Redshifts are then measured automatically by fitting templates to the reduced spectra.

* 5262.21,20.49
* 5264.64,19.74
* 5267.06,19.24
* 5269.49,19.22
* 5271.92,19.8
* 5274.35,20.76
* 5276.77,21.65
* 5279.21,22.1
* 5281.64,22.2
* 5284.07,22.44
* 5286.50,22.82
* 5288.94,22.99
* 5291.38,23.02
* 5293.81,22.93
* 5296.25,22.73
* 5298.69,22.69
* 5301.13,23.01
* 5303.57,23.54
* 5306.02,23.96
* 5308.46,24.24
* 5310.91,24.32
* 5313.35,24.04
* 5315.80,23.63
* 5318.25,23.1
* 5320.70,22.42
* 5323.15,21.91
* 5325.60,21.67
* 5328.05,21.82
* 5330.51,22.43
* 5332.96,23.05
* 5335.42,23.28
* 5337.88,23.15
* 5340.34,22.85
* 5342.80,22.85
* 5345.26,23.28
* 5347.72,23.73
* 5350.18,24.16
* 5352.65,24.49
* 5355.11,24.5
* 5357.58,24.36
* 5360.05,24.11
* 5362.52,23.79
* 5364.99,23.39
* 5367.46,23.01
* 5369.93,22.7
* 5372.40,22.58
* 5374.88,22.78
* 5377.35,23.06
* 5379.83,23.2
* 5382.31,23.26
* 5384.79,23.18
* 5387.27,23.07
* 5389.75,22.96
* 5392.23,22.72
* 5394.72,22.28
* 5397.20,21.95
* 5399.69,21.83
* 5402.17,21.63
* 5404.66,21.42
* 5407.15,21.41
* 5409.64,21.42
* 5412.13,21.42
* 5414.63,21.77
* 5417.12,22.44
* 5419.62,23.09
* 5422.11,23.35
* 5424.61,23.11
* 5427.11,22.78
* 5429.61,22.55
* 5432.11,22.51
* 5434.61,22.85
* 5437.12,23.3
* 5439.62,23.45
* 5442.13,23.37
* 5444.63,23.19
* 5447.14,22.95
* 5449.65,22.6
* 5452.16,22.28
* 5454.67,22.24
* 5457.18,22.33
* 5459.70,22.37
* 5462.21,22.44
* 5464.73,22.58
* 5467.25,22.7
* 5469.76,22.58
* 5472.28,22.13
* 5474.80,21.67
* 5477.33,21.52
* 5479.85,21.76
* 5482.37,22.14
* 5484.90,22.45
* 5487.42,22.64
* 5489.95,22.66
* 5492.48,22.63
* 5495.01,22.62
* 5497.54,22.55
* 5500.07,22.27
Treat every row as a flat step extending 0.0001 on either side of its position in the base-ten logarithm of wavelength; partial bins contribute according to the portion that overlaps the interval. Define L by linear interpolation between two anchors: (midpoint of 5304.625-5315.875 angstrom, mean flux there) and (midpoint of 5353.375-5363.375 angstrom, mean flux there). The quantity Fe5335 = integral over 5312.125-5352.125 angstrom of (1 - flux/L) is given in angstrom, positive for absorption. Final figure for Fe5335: 1.90 angstrom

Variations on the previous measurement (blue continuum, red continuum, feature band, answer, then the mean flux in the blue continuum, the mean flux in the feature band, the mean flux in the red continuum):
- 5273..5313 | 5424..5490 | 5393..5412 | 0.8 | 22.9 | 21.7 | 22.6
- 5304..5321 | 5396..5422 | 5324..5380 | -0.6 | 23.7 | 23.2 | 21.9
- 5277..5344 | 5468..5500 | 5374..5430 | 0.3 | 22.9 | 22.5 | 22.3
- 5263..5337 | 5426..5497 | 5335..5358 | -1.3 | 22.4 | 23.7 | 22.5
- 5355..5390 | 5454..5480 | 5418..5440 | -0.3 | 23.3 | 23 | 22.2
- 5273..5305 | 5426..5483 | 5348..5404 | -1.5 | 22.5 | 23.1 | 22.5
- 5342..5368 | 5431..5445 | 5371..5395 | 0.7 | 23.8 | 22.9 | 23.1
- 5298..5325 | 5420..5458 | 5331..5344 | 0.1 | 23.3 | 23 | 22.9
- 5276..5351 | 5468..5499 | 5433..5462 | -0.5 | 23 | 22.8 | 22.3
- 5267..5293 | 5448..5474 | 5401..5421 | 0.3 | 21.6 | 21.8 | 22.4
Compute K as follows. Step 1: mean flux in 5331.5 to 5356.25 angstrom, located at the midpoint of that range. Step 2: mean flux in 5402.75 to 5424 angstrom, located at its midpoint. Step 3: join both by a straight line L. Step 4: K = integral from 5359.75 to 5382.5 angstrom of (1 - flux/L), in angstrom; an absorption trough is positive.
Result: -0.2 angstrom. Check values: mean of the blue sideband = 23.5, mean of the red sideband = 22.1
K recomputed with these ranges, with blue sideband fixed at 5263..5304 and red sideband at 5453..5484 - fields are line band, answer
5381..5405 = -0.48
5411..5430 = -0.41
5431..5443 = -0.52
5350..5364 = -1.45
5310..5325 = -0.89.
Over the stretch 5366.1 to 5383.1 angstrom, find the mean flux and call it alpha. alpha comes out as 22.9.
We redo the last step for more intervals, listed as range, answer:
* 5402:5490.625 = 22.4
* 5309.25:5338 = 22.9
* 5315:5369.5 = 23.2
